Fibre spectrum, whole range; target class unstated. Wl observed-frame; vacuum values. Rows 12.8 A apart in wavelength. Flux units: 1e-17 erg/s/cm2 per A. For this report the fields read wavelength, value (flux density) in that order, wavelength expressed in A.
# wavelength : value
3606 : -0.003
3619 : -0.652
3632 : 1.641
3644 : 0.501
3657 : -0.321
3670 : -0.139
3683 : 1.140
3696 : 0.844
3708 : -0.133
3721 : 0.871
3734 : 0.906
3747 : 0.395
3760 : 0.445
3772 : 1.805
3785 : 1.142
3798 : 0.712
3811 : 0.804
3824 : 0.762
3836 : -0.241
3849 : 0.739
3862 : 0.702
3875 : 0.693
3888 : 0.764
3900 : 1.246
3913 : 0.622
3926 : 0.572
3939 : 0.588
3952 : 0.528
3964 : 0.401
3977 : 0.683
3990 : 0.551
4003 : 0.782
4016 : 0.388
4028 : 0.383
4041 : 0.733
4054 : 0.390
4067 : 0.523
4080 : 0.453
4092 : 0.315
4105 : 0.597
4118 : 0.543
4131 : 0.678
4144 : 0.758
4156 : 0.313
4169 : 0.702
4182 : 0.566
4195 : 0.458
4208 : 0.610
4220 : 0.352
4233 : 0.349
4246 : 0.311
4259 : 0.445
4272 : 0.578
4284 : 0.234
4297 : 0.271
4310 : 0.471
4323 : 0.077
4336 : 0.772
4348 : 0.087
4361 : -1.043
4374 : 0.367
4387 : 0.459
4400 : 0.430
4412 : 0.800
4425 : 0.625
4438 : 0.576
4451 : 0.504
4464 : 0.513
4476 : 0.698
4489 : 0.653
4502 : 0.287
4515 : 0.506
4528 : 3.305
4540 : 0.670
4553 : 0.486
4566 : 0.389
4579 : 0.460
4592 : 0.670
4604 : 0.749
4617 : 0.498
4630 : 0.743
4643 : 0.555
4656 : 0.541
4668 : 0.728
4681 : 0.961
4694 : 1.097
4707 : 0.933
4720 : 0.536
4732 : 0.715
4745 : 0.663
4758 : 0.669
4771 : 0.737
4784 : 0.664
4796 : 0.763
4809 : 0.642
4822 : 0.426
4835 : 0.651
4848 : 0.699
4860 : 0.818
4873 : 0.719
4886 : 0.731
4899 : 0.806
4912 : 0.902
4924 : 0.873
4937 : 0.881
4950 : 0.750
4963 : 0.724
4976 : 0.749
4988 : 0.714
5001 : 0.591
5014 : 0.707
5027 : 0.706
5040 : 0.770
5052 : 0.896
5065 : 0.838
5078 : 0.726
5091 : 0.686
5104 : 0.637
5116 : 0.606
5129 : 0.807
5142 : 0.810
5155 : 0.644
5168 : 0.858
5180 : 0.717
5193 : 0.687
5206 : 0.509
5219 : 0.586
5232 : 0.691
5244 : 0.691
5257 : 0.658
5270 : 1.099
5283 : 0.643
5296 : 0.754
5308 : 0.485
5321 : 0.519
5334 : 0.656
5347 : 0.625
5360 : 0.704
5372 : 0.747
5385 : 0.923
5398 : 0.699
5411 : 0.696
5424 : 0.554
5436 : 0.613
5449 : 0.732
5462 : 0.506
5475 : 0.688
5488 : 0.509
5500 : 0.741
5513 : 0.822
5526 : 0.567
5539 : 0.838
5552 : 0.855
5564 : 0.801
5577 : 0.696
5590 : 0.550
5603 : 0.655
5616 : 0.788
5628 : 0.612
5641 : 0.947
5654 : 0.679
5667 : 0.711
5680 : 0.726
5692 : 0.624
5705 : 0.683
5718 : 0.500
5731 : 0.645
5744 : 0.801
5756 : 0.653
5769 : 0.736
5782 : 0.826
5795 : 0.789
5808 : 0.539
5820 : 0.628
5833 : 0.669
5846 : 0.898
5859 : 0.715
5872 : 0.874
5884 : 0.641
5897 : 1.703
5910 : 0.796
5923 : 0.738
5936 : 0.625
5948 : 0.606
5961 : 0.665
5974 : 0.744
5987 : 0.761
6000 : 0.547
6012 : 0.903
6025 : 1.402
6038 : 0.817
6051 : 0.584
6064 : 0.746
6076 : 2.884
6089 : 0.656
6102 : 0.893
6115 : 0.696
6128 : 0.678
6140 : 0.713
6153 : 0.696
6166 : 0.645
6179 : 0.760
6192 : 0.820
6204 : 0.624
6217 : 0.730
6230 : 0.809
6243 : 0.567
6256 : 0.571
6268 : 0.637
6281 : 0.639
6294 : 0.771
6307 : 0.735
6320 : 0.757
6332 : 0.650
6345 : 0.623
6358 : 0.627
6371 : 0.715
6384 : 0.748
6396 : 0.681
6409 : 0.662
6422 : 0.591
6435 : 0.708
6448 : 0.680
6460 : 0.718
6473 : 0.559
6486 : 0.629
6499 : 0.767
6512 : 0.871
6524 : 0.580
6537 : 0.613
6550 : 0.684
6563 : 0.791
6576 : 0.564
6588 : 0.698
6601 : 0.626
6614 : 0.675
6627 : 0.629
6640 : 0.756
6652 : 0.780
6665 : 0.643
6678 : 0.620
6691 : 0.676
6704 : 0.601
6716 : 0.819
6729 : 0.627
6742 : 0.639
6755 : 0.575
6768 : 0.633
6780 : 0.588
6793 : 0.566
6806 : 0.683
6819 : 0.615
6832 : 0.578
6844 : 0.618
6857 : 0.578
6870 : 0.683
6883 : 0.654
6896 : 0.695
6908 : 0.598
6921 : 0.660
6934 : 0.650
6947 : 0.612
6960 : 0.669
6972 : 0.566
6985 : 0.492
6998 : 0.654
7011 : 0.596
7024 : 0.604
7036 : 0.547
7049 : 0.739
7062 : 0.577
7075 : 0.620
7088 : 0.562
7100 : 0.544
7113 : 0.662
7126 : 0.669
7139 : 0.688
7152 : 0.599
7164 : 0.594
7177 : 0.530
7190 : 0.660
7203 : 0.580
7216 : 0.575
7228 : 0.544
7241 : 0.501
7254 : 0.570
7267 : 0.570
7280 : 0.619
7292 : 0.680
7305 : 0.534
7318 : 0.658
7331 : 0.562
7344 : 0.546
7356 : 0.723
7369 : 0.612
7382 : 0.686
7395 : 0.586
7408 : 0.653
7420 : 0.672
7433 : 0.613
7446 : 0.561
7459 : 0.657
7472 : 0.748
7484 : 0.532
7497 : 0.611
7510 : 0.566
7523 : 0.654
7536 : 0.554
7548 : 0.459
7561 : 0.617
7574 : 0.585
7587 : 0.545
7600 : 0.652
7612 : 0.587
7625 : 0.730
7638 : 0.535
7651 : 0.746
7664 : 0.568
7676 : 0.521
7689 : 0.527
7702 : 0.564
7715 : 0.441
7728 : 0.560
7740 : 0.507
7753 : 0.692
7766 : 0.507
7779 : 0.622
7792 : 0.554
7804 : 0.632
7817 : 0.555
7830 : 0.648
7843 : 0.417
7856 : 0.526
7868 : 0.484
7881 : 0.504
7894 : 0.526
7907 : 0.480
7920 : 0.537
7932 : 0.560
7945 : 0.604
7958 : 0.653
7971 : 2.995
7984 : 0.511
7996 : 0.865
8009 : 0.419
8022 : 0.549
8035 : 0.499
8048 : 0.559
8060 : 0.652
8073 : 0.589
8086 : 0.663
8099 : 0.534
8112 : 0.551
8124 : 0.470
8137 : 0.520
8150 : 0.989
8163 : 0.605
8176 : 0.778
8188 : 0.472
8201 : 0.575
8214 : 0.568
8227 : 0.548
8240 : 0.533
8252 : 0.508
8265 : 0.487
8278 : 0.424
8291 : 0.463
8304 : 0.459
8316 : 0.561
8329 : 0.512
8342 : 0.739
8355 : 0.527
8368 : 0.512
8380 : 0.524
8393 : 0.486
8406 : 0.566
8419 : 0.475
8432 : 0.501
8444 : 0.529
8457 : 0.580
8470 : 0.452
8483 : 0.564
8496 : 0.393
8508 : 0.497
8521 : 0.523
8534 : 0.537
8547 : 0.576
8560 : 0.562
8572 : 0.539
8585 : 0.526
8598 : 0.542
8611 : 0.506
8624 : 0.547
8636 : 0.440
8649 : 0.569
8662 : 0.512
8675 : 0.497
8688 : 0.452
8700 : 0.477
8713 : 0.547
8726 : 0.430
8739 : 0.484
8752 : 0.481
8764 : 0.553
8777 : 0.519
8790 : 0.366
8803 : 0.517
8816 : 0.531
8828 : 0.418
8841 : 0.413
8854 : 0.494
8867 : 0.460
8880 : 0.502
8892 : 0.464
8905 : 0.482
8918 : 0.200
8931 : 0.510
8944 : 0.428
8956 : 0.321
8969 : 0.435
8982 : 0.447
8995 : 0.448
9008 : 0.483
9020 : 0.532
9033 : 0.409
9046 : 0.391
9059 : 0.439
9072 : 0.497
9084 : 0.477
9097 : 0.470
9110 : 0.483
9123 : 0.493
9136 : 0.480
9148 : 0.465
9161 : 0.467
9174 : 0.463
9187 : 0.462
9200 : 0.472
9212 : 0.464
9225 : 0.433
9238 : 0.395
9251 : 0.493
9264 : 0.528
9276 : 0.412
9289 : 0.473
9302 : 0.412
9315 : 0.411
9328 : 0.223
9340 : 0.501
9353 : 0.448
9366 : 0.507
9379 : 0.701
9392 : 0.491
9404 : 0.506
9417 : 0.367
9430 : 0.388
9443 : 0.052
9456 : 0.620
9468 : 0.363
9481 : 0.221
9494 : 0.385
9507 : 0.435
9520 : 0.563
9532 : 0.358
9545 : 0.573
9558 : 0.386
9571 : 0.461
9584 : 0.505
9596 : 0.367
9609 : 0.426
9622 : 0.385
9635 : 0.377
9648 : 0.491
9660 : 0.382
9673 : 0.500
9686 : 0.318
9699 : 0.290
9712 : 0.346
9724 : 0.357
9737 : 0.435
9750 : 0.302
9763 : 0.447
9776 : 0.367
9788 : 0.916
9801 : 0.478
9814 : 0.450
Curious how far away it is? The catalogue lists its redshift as 0.214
